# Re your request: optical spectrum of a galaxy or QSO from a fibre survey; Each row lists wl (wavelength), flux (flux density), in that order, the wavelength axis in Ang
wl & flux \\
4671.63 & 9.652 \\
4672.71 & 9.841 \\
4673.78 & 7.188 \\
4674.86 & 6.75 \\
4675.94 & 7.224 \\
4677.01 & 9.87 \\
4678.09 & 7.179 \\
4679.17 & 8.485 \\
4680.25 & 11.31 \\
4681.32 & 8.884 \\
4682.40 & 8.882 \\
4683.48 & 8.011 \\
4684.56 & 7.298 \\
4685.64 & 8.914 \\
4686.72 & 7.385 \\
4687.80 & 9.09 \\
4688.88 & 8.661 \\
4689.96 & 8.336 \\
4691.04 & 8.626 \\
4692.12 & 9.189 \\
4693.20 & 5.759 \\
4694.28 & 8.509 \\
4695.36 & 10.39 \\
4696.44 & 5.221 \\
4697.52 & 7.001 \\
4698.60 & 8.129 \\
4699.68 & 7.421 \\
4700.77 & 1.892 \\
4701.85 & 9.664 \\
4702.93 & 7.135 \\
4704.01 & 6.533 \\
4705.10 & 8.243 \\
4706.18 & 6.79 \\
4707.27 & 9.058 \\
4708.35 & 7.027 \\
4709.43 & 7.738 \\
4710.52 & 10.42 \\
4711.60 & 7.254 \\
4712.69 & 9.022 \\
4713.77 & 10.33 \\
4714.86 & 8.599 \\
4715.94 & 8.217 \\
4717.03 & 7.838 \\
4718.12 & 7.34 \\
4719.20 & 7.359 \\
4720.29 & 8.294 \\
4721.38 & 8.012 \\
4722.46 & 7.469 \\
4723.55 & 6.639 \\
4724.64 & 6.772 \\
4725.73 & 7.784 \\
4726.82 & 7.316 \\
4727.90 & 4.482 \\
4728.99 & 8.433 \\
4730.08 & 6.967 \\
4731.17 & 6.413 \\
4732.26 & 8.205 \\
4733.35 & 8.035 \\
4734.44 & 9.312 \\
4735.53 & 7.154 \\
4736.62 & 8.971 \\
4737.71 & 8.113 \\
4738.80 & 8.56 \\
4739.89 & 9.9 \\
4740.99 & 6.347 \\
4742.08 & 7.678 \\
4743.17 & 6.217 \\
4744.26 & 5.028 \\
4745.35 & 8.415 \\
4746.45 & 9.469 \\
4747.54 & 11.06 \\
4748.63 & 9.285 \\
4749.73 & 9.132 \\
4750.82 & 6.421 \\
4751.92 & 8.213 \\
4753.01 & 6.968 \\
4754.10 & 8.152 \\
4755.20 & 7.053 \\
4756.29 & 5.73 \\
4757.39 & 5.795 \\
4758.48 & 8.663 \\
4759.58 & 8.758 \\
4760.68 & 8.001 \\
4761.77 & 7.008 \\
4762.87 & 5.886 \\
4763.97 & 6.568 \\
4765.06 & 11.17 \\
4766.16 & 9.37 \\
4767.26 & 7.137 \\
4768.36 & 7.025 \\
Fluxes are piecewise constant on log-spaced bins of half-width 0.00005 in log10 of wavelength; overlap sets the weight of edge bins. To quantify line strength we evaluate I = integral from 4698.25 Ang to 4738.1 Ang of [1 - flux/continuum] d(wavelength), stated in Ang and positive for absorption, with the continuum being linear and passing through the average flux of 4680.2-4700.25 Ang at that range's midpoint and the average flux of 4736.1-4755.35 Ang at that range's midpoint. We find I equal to 2.2 Ang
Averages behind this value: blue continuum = 8.18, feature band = 7.68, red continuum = 8.07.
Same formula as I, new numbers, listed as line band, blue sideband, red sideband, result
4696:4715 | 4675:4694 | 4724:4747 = 0.98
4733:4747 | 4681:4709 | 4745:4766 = 0.01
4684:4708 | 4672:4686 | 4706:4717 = 2.20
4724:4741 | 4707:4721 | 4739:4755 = 0.91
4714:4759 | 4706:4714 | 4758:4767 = 3.12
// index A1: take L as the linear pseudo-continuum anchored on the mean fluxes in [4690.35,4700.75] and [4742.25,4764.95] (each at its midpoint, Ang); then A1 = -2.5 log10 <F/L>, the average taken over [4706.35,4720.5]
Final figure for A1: -0.10 mag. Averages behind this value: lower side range 7.52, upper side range 7.66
